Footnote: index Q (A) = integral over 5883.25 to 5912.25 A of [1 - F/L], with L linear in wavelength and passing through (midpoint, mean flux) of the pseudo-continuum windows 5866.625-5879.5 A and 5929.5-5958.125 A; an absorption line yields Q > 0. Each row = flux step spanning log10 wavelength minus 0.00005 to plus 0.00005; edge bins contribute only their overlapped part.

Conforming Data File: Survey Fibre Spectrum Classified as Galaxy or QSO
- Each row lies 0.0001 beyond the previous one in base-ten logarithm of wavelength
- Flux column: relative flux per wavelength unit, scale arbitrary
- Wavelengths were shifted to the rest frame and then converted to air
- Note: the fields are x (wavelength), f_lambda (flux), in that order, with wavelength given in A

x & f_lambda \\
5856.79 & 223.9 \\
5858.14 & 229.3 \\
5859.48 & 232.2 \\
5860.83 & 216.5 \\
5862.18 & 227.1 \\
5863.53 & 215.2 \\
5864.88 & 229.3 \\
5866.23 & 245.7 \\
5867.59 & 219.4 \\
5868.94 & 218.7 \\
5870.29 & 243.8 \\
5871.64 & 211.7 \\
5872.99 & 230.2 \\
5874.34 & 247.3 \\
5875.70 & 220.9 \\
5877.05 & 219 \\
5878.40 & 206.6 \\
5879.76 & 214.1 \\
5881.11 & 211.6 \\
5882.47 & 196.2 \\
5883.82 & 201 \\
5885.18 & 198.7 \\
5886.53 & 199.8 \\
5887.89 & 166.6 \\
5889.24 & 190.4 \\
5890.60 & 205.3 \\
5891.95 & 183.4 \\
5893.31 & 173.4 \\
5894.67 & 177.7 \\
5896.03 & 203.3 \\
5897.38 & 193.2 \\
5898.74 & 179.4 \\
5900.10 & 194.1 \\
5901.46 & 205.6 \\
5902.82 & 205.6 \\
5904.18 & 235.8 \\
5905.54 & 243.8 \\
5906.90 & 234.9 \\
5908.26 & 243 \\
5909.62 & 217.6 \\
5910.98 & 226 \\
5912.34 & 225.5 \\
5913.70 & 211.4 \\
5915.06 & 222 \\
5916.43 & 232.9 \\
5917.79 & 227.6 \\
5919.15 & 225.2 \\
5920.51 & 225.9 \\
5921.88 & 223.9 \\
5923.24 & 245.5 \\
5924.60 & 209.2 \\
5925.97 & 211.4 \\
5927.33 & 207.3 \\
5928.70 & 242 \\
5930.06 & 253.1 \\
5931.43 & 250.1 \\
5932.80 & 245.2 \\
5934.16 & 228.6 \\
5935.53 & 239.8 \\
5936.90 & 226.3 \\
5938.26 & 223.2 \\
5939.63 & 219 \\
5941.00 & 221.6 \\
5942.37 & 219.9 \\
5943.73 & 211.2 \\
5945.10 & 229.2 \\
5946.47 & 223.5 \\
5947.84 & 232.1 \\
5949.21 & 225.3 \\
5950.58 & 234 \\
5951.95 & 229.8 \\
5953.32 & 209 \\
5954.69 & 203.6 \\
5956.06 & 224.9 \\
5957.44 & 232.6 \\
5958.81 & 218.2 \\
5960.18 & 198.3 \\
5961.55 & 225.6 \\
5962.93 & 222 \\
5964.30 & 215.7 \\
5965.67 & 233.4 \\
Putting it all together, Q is 2.7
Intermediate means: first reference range 224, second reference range 228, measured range 204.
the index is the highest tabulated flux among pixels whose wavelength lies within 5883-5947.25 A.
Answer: 253.1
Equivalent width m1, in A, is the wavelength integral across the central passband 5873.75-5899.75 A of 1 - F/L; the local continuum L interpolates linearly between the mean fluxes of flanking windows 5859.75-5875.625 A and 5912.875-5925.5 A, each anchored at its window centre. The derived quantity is 3.14 A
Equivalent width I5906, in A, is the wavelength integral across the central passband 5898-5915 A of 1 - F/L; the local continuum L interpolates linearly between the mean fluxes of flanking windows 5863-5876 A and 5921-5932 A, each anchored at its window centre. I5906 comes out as 0.8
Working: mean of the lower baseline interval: 228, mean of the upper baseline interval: 230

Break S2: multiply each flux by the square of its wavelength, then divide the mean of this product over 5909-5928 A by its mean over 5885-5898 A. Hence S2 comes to 1.2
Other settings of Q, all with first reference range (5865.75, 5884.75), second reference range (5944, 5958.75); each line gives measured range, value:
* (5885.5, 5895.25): 1.5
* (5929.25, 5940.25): -0.6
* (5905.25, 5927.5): -0.4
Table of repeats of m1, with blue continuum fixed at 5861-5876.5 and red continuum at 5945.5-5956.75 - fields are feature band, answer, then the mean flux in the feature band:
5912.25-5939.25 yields -0.5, 229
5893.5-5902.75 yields 1.4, 192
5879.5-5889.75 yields 1.4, 197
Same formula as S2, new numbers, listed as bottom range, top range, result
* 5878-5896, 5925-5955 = 1.19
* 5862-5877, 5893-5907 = 0.90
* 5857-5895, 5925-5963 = 1.09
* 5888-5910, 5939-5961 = 1.10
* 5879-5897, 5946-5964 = 1.17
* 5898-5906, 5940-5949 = 1.08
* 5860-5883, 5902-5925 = 1.04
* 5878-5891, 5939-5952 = 1.15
